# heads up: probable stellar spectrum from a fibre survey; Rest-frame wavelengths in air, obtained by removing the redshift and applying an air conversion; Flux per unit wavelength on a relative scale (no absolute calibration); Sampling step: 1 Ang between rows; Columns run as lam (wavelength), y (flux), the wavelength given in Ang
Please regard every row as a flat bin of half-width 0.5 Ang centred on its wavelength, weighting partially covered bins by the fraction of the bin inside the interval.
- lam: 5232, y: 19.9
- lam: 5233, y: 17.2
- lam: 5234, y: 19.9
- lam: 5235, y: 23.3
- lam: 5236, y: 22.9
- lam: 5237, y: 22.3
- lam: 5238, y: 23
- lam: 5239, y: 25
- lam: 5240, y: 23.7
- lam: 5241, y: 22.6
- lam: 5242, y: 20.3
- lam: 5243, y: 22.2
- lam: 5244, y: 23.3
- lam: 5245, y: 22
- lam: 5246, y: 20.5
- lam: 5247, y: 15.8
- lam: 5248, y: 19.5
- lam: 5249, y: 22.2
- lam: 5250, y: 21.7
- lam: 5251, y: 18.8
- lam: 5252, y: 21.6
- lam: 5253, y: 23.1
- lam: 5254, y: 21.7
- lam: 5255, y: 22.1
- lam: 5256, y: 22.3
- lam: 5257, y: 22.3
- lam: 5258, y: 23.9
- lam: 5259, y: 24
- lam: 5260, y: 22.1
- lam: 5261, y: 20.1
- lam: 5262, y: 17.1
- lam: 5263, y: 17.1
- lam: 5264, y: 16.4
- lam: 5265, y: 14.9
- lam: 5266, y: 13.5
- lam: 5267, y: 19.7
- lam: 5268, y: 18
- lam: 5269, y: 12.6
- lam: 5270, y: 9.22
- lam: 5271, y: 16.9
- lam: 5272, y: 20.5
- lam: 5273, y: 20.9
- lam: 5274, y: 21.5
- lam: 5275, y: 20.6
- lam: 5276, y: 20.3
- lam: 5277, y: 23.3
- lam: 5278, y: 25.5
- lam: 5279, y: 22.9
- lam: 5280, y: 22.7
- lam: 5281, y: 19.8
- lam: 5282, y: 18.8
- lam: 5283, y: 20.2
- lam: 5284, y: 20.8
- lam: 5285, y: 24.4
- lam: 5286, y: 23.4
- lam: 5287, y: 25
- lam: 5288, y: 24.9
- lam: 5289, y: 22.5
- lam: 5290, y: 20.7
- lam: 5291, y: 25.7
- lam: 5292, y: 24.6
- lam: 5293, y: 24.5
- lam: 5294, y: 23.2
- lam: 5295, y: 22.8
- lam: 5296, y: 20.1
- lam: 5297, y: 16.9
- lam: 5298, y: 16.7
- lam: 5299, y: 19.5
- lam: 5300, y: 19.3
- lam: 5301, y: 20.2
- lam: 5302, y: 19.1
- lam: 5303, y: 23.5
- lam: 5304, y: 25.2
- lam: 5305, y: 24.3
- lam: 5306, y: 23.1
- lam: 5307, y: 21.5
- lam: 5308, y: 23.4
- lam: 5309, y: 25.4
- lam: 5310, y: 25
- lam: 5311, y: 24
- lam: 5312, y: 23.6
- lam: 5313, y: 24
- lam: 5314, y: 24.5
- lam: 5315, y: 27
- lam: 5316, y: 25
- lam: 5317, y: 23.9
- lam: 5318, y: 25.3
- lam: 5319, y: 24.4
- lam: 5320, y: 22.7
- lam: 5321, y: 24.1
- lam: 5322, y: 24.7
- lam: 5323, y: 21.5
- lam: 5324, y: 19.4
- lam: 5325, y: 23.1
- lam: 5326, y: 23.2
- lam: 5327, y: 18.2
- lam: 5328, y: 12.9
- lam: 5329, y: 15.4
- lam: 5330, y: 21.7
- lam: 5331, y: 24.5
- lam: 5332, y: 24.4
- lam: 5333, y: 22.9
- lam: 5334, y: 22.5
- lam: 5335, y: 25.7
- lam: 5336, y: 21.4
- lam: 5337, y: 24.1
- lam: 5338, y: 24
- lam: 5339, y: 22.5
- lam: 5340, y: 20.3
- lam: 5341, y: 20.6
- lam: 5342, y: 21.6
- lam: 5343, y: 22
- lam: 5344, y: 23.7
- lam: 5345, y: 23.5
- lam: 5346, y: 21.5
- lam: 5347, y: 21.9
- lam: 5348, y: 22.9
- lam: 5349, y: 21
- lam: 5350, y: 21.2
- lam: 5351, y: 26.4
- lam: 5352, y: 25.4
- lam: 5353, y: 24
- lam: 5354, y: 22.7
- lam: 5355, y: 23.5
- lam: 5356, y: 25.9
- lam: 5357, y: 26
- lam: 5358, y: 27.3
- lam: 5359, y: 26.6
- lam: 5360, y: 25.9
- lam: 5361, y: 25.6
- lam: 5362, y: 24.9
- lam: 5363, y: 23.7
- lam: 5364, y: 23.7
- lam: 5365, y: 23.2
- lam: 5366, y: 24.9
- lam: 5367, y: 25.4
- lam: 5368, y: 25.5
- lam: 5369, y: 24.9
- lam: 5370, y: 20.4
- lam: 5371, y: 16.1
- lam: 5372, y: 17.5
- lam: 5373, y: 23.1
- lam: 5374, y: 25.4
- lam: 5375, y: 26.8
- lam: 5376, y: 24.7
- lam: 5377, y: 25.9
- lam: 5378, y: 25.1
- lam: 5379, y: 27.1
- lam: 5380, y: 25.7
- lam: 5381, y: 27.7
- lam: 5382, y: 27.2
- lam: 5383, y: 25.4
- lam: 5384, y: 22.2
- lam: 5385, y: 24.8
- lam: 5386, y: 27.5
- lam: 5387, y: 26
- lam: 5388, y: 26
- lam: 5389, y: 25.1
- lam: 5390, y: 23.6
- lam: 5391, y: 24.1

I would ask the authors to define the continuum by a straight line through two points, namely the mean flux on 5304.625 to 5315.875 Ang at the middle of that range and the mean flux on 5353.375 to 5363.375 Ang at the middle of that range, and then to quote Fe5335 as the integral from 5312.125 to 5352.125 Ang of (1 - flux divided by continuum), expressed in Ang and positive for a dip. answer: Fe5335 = 3.31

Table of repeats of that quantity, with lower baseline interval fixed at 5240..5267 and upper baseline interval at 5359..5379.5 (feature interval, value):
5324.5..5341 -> 0.93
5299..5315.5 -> -0.79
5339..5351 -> 0.64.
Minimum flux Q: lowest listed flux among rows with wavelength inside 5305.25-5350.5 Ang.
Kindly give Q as 12.9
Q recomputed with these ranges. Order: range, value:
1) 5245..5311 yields 9.22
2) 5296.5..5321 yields 16.7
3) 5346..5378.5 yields 16.1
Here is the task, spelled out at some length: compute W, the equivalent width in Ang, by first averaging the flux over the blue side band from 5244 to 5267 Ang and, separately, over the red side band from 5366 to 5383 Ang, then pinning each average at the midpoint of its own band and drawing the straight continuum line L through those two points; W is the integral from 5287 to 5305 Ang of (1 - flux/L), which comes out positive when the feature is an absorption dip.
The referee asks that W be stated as -0.3 Ang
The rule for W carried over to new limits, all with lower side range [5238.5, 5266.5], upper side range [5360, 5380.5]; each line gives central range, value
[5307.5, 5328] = -0.7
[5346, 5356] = 0.1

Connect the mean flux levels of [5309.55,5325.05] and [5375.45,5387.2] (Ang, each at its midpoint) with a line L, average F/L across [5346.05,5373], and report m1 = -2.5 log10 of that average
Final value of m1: 0.07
